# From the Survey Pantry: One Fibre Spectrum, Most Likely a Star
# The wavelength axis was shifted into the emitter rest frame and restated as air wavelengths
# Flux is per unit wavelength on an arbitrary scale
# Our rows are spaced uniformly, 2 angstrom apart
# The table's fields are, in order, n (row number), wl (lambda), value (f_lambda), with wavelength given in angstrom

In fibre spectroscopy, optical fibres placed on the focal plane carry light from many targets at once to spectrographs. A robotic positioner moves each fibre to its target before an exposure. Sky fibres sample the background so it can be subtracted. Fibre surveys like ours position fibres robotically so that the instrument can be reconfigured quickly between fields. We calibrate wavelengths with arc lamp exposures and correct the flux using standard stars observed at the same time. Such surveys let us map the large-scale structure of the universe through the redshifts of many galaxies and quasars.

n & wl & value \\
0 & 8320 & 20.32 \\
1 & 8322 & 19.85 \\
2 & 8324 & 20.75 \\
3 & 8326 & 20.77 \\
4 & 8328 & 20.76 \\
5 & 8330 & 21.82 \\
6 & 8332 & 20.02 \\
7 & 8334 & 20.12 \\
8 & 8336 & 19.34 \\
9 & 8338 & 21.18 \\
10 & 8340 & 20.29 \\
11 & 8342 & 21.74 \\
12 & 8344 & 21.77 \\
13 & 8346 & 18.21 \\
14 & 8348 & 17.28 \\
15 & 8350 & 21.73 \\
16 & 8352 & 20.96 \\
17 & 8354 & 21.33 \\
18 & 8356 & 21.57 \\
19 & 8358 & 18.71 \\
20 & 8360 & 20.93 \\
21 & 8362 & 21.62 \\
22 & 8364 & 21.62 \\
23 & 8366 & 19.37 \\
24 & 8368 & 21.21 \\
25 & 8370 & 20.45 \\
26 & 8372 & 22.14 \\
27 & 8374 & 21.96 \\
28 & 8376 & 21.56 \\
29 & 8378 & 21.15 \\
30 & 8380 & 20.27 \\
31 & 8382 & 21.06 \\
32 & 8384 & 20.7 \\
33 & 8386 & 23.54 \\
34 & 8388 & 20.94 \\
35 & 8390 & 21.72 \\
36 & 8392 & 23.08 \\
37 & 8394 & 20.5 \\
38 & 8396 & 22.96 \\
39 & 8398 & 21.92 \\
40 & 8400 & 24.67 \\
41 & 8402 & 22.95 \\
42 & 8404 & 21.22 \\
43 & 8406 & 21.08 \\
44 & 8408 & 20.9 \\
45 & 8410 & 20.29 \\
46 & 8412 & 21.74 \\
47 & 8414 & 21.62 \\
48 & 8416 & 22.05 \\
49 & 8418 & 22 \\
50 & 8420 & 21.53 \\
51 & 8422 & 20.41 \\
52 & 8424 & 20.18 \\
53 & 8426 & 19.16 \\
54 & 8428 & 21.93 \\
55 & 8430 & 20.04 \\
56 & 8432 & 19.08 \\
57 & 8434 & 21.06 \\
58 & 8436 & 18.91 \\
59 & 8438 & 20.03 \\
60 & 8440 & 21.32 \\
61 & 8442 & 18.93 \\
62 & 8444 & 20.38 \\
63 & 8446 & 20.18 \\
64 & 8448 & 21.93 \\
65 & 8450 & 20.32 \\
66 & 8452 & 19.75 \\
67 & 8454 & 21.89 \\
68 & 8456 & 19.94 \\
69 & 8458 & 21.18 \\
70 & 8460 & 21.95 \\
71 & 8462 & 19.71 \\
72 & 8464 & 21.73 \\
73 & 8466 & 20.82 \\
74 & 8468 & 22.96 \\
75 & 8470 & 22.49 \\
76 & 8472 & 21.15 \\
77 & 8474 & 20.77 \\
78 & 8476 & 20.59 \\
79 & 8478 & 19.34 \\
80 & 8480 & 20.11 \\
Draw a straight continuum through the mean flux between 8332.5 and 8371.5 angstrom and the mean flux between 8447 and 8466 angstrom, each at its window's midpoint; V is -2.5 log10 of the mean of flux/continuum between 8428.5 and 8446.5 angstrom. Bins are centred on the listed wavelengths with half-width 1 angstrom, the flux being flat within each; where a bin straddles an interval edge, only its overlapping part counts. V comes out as 0.043 mag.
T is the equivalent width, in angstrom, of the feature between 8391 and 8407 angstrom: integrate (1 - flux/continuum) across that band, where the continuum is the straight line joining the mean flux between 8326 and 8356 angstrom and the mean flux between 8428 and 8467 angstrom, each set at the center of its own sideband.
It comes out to -1.4 angstrom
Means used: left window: 20.5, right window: 20.5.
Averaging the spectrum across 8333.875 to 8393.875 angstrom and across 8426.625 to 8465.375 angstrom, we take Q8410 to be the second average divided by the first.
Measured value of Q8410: 0.98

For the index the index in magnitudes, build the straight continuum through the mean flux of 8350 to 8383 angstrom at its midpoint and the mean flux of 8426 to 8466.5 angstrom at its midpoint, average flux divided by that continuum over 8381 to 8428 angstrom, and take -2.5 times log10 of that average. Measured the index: -0.04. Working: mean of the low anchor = 21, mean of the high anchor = 20.5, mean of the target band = 21.6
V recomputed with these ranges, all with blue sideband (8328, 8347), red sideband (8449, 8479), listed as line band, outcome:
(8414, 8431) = -0.01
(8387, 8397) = -0.06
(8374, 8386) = -0.03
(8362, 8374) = -0.02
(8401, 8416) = -0.03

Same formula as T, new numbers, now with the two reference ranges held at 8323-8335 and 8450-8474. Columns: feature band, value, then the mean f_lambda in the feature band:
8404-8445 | 0.77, 20.6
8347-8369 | 0.25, 20.6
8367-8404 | -1.59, 21.8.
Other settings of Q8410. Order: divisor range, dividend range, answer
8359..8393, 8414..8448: 0.96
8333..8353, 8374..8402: 1.08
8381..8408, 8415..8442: 0.93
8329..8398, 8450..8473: 1.01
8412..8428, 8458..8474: 1.02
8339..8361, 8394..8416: 1.07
